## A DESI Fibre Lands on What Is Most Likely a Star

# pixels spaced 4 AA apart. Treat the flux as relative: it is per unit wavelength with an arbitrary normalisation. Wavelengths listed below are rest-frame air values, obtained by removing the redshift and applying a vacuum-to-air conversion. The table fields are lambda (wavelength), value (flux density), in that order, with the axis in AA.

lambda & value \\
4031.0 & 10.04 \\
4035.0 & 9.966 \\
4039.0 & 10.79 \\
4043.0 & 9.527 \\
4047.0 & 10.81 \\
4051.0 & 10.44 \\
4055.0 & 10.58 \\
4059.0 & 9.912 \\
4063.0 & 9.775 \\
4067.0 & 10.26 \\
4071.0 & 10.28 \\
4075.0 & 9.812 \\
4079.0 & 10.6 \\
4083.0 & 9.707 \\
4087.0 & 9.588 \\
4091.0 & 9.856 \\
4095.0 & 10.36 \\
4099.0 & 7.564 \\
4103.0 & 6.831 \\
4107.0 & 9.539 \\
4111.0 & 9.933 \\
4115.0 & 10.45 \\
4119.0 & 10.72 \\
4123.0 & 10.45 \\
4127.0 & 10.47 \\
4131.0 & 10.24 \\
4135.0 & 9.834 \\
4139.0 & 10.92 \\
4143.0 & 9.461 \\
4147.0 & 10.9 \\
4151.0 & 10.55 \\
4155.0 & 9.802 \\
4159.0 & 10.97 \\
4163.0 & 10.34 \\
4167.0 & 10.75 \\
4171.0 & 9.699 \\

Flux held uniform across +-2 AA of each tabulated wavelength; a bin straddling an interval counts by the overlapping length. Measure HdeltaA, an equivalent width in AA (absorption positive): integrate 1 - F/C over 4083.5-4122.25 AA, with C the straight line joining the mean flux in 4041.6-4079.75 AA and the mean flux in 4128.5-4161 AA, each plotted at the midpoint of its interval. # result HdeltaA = 3.0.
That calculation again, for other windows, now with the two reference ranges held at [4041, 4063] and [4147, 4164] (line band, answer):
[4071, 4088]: 0.48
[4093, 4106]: 2.49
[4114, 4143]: 0.10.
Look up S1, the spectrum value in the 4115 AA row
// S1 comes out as 10.45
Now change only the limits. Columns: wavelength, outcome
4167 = 10.75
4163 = 10.34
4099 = 7.564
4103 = 6.831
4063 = 9.775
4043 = 9.527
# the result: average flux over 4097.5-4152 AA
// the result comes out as 9.86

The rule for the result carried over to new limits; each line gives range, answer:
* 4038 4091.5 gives 10.1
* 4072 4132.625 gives 9.75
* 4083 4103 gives 9.13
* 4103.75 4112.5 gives 9.31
